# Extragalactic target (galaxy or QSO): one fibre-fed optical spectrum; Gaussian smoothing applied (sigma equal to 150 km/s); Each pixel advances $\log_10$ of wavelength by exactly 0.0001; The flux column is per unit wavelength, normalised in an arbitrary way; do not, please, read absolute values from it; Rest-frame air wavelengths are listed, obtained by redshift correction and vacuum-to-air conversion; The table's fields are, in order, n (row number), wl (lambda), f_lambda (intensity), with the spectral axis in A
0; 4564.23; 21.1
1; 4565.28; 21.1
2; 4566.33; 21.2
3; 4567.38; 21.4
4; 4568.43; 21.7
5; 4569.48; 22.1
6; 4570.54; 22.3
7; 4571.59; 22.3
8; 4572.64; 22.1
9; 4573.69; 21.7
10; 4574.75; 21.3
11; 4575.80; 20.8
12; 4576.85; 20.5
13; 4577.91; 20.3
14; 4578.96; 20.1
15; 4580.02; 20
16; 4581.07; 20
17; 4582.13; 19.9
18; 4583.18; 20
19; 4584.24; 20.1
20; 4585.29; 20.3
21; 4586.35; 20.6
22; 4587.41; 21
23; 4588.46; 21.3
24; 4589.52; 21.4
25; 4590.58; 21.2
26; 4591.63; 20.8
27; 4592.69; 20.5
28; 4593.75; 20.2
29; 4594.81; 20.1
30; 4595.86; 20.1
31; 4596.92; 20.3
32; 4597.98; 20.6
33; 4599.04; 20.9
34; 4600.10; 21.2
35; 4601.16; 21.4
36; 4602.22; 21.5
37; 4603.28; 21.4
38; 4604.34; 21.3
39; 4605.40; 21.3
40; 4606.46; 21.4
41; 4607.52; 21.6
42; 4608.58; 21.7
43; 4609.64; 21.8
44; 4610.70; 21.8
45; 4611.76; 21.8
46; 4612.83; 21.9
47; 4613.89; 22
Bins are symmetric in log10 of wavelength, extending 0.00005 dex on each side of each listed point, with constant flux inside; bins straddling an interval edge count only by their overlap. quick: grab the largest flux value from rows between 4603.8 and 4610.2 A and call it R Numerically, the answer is 21.8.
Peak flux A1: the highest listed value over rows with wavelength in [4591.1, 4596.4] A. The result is 20.8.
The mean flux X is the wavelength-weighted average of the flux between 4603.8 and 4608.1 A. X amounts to 21.4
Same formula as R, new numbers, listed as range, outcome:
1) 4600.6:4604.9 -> 21.5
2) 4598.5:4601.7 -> 21.4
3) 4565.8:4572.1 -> 22.3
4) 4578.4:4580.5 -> 20.1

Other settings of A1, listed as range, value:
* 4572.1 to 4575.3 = 22.1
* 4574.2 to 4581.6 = 21.3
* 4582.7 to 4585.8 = 20.3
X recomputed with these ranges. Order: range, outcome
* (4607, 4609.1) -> 21.7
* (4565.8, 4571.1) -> 21.7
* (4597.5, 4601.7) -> 21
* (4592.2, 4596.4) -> 20.2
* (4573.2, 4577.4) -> 21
